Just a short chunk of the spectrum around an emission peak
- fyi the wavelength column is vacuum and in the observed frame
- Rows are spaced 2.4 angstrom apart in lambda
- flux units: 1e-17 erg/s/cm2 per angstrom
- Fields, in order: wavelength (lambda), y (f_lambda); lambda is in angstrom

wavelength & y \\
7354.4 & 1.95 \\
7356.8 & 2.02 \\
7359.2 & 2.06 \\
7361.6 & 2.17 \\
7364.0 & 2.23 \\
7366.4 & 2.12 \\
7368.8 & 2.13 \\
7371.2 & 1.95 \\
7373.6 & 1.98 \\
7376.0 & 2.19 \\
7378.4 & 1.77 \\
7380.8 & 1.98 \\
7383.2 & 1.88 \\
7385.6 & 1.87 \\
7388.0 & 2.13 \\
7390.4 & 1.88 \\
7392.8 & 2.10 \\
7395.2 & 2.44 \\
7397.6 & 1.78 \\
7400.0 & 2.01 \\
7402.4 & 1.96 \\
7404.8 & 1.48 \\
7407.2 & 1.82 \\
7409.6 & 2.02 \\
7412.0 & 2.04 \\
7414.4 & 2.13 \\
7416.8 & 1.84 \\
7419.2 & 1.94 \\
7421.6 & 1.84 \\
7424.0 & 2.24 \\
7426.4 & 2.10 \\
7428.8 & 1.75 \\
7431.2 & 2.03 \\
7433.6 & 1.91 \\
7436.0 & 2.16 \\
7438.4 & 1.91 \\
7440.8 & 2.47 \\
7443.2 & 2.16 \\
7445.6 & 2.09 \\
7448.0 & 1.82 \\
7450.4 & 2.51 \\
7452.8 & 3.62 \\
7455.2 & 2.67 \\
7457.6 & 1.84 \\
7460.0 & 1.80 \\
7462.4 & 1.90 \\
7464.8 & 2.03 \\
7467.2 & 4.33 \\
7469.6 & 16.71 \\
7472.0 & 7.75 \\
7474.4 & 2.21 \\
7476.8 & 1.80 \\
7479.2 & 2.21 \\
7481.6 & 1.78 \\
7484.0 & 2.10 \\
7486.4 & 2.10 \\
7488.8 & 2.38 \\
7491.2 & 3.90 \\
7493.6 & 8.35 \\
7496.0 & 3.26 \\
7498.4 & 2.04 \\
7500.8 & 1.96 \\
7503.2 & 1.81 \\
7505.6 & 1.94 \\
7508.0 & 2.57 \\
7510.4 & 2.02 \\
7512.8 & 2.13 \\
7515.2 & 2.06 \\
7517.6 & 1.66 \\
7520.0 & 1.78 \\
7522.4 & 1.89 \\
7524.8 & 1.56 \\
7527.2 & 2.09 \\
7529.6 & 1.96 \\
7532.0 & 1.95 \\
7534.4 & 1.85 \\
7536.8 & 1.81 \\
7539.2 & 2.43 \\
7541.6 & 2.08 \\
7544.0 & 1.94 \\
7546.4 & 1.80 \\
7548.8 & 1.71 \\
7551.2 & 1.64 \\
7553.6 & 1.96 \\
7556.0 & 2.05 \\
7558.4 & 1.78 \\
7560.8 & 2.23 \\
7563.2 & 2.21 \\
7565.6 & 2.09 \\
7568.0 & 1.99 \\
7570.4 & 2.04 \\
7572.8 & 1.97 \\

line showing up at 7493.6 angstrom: [N II]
